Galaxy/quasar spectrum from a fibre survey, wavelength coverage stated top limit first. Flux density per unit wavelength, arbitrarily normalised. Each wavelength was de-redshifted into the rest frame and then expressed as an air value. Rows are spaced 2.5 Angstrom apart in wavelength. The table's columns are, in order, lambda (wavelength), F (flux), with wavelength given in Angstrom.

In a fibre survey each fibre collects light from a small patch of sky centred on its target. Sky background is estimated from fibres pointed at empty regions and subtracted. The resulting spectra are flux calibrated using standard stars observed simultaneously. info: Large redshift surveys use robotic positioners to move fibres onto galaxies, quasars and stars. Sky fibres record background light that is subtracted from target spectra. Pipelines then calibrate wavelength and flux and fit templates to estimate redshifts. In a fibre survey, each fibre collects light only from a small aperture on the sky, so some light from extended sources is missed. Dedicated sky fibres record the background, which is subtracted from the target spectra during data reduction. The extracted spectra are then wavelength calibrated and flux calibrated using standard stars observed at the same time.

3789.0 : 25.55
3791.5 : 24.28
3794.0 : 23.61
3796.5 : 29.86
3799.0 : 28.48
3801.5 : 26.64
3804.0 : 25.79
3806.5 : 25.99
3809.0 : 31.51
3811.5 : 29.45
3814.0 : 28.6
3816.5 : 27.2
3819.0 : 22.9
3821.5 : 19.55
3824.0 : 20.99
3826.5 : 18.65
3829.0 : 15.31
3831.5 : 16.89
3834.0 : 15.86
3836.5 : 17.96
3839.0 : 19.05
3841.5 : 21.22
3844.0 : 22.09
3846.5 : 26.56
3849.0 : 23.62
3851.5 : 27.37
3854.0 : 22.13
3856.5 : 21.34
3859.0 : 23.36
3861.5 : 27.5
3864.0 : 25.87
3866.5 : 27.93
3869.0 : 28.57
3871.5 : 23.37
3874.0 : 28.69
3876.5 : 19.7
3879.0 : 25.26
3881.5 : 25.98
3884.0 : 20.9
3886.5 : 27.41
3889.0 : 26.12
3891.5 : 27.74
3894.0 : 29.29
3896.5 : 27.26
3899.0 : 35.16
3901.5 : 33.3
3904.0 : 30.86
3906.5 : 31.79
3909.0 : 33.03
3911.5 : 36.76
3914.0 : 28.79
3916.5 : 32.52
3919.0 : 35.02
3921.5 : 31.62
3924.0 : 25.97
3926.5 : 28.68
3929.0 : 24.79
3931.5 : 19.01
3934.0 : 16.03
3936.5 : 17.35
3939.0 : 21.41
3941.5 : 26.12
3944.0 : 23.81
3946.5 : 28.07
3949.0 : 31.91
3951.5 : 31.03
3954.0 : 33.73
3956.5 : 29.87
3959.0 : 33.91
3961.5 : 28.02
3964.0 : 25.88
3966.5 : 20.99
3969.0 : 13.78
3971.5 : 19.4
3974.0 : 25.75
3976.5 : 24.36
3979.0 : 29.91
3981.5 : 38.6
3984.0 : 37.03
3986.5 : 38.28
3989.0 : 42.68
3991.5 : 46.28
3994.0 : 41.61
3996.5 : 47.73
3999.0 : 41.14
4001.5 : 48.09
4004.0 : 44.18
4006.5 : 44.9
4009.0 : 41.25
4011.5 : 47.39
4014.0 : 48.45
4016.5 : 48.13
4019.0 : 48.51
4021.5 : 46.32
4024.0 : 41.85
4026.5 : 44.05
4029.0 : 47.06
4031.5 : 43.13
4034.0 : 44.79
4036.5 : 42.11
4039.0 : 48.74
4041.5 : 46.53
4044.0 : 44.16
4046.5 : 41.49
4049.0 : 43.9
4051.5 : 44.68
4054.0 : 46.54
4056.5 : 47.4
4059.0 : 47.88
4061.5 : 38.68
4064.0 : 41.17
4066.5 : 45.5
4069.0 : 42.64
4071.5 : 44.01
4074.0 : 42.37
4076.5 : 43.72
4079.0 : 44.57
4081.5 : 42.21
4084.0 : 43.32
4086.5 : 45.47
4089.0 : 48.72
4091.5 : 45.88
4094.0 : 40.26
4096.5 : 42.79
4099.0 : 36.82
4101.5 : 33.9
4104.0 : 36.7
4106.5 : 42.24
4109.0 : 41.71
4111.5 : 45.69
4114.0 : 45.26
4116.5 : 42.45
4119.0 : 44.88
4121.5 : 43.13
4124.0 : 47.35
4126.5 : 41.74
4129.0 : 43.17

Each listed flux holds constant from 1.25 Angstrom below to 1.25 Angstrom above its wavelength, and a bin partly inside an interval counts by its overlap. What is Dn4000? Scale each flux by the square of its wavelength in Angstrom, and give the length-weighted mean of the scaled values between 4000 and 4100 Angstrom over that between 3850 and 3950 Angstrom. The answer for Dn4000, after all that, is 1.78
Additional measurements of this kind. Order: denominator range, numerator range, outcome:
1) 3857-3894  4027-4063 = 1.90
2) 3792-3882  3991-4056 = 2.07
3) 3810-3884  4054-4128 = 2.10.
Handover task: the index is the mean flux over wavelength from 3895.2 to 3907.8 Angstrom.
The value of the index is 31.7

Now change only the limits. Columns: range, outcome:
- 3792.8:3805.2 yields 26.9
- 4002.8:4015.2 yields 45.2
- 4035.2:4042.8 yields 45.8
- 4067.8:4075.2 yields 43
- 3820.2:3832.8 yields 18.3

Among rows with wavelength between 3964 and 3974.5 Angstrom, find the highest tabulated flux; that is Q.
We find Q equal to 25.88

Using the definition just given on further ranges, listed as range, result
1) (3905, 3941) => 36.76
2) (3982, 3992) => 46.28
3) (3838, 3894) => 29.29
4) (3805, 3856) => 31.51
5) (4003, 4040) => 48.74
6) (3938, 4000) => 47.73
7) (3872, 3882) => 28.69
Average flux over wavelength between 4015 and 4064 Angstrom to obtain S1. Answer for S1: 45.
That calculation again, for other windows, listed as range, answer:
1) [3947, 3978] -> 26.6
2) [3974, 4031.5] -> 42.3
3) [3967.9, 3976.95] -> 20.6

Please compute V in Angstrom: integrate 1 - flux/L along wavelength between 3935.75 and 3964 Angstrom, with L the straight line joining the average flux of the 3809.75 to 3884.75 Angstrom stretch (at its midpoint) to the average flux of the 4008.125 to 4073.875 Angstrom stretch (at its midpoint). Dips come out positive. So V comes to 5.6 Angstrom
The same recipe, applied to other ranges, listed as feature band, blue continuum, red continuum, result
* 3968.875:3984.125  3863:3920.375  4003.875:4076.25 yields 4.3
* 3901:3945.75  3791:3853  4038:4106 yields 5.5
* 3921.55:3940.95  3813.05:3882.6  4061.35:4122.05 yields 4.6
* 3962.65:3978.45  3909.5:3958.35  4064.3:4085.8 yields 4.8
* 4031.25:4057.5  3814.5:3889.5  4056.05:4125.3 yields -3.9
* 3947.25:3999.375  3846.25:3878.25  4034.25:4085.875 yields 5.3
